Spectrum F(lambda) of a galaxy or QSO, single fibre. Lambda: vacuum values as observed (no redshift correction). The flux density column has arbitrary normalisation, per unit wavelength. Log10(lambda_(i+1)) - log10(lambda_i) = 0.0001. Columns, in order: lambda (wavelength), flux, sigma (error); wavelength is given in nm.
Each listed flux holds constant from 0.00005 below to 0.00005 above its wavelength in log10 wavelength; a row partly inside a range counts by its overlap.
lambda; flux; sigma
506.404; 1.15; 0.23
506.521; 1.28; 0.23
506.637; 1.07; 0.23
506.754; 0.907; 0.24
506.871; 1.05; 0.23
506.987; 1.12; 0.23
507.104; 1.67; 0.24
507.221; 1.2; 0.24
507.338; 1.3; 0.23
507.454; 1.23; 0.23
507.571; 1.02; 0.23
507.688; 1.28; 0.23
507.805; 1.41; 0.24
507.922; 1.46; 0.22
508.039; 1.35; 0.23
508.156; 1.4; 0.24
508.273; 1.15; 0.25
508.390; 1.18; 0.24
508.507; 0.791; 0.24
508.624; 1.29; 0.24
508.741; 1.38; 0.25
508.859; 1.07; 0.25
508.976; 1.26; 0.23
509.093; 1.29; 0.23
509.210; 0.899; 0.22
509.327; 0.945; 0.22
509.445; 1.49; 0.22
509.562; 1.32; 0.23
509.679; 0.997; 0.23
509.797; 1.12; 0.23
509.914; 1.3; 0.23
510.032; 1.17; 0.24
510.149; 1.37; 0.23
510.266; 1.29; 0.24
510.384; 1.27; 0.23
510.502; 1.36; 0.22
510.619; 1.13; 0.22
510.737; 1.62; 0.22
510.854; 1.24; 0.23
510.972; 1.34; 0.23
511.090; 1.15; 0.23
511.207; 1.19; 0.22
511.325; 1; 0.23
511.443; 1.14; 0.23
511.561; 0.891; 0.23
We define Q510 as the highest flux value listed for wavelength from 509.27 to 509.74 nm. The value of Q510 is 1.49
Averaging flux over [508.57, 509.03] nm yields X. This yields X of 1.25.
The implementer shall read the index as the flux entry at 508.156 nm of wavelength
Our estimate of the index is 1.4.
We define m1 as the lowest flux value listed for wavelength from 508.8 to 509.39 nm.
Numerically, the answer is 0.899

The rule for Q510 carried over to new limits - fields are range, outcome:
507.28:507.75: 1.3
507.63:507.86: 1.41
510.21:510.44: 1.29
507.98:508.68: 1.4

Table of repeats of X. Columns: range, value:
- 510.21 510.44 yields 1.28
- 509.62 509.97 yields 1.14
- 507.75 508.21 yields 1.4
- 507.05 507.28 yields 1.43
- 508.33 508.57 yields 0.993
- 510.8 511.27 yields 1.23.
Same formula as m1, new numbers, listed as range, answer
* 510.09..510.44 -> 1.27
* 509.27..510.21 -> 0.945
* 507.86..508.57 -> 0.791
